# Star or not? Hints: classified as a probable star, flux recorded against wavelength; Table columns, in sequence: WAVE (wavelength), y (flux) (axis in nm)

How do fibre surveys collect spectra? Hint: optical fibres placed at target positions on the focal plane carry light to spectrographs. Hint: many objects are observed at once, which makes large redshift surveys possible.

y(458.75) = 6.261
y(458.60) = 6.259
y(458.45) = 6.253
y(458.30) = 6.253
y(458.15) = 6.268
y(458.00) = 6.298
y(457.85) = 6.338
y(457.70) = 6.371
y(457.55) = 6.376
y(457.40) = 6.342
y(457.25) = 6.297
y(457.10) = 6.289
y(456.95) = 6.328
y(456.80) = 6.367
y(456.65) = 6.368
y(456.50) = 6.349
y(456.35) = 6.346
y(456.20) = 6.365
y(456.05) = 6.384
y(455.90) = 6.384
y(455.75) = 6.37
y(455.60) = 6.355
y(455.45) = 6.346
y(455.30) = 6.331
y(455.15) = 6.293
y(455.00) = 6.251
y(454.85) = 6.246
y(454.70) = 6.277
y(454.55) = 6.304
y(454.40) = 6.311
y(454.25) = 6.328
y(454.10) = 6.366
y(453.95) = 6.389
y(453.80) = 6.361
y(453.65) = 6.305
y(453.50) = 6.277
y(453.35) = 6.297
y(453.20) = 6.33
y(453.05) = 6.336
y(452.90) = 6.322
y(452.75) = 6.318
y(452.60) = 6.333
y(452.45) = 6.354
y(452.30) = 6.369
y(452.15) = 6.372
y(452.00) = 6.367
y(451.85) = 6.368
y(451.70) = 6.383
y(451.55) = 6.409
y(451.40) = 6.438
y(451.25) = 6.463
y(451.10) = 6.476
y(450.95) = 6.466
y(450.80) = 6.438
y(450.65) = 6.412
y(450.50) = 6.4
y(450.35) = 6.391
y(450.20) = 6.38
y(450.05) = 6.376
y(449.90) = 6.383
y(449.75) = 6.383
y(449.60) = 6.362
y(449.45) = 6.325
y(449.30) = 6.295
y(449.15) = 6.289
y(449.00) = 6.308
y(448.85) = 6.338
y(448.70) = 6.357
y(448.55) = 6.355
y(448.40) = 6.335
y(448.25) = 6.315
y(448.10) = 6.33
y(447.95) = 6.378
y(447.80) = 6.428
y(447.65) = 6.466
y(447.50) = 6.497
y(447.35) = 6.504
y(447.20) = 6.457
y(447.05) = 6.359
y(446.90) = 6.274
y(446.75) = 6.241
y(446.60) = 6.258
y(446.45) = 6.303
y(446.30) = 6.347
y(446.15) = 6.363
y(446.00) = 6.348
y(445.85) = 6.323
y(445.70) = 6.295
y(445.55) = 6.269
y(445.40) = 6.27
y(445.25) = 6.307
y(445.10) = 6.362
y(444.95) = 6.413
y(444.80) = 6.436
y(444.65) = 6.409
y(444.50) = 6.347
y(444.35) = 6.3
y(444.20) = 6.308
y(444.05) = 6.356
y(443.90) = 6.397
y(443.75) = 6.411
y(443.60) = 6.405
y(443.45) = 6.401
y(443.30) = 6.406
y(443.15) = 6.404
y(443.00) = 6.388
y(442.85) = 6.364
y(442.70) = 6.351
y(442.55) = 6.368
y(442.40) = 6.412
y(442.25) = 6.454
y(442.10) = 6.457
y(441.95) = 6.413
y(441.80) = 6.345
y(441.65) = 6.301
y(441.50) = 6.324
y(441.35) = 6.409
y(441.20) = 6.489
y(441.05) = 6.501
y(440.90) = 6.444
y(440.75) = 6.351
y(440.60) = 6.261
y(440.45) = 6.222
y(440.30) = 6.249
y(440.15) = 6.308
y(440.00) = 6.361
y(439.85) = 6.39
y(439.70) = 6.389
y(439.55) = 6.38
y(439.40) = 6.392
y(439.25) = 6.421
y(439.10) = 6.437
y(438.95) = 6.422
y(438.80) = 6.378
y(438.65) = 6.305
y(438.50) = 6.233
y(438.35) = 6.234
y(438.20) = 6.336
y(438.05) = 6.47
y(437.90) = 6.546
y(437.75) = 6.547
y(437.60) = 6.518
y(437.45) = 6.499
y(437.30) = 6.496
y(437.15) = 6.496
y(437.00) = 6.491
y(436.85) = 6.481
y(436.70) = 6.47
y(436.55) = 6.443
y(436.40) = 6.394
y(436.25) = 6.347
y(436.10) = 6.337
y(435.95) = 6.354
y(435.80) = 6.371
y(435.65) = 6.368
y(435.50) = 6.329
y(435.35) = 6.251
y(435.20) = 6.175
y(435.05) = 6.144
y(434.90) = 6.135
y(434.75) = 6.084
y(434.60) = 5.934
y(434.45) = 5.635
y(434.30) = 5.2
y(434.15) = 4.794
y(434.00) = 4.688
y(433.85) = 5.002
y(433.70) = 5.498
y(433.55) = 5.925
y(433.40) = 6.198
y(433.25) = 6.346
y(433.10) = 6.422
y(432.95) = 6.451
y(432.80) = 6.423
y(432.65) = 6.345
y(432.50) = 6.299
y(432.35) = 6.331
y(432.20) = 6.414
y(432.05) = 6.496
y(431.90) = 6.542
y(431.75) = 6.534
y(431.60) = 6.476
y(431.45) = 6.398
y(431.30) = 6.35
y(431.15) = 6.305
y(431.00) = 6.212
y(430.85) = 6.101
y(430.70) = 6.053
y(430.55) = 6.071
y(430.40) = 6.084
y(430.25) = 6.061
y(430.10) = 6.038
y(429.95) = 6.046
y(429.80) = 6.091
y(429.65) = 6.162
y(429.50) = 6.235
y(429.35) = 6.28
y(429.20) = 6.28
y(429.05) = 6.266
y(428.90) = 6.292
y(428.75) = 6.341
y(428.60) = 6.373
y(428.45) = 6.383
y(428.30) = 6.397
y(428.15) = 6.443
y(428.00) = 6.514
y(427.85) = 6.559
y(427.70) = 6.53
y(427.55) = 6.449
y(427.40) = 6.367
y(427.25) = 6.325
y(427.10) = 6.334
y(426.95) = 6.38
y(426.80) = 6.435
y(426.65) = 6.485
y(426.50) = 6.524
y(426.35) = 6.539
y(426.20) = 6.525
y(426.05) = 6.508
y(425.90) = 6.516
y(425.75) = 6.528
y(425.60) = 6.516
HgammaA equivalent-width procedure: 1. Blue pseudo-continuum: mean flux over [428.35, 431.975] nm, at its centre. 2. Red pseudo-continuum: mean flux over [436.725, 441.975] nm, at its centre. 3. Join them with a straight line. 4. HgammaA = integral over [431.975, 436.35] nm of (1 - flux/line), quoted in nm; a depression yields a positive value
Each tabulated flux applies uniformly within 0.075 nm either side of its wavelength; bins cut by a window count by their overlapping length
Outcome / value 0.18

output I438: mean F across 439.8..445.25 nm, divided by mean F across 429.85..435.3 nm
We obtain 1.05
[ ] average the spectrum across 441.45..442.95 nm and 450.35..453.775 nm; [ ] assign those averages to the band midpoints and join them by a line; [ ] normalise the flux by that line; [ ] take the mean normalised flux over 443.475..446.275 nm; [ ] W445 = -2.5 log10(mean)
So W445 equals 0.00 mag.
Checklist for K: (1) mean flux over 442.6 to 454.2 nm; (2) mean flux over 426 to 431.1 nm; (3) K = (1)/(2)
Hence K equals 1.0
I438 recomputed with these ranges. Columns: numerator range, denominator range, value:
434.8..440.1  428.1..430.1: 1.02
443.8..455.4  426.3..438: 1.02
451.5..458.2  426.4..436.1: 1.02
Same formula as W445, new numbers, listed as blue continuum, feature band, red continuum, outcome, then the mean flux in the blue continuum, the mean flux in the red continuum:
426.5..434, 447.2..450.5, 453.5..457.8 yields -0.010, 6.26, 6.33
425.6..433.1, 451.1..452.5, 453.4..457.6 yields -0.011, 6.35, 6.33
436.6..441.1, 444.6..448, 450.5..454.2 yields 0.004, 6.4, 6.37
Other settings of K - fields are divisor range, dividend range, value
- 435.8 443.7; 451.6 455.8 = 0.99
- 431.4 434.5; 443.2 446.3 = 1.06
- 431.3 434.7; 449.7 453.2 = 1.06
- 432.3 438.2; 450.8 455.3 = 1.03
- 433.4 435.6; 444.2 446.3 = 1.11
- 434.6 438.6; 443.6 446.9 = 1.00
